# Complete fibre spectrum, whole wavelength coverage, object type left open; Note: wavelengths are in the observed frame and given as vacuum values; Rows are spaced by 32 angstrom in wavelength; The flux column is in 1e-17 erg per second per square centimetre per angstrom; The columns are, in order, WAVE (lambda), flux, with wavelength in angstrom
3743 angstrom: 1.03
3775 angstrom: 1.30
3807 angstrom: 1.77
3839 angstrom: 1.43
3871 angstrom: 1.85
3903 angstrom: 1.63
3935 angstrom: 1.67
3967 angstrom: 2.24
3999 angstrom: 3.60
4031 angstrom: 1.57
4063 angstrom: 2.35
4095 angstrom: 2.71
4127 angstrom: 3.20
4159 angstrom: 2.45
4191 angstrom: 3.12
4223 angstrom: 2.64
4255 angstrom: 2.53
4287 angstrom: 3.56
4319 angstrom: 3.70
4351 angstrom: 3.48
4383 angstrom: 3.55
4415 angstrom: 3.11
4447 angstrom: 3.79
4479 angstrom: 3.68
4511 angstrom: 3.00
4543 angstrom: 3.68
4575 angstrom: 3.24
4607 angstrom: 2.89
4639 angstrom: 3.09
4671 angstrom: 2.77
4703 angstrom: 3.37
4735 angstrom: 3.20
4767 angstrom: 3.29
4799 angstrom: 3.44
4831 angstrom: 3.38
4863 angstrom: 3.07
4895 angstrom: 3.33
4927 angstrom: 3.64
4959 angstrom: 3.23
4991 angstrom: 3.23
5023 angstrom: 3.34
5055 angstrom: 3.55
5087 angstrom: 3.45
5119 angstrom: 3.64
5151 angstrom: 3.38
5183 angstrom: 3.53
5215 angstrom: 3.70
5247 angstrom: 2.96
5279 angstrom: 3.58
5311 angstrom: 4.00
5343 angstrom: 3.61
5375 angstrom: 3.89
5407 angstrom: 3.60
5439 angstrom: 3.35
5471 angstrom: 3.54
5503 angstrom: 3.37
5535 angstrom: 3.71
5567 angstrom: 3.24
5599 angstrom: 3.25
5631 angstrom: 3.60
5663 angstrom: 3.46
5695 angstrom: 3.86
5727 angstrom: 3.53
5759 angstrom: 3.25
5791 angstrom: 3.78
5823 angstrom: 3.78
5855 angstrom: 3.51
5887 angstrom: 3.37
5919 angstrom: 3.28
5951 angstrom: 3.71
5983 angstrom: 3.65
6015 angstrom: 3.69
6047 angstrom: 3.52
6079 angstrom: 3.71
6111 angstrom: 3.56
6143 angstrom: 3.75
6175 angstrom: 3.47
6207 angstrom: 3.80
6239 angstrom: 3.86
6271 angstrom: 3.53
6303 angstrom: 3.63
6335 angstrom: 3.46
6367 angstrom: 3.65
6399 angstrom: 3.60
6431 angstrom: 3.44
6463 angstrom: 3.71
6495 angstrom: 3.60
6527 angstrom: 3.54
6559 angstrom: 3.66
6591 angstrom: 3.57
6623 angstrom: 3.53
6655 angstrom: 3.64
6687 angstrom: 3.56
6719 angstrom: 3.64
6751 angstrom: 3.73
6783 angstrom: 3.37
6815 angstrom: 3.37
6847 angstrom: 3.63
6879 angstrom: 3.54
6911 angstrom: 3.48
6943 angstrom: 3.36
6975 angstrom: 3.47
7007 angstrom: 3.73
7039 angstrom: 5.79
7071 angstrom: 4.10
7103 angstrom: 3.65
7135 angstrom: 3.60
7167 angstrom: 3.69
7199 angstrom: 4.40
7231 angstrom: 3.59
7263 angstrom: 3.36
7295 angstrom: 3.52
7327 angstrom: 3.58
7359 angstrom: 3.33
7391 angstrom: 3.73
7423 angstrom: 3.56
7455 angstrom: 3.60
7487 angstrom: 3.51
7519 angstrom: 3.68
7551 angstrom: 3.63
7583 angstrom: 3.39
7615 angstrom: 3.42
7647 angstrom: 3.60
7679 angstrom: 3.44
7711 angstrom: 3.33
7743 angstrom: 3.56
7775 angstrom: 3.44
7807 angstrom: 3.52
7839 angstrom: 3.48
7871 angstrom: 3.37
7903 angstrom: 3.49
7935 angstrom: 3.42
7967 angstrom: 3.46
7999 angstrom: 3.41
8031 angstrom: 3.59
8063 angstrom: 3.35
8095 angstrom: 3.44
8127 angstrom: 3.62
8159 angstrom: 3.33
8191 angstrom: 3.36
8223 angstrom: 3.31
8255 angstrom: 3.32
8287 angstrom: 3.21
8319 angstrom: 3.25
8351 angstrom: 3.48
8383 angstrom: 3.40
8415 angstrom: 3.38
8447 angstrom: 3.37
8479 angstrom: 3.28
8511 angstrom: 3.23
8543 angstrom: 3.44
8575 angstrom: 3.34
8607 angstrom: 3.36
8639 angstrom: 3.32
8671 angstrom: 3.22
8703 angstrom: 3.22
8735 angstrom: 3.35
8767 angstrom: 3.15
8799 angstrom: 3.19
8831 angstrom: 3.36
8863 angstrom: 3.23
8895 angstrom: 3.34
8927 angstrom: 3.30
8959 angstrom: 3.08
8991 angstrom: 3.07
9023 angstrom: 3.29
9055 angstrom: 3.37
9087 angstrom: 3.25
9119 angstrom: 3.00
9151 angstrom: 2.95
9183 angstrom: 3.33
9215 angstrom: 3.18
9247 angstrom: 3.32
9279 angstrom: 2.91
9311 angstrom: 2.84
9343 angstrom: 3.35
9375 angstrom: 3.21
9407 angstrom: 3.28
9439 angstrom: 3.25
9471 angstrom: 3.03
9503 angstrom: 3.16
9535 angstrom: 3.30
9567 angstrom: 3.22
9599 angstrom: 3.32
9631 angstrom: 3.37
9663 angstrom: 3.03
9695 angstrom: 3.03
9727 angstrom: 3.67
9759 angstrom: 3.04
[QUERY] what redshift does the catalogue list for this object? 0.072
